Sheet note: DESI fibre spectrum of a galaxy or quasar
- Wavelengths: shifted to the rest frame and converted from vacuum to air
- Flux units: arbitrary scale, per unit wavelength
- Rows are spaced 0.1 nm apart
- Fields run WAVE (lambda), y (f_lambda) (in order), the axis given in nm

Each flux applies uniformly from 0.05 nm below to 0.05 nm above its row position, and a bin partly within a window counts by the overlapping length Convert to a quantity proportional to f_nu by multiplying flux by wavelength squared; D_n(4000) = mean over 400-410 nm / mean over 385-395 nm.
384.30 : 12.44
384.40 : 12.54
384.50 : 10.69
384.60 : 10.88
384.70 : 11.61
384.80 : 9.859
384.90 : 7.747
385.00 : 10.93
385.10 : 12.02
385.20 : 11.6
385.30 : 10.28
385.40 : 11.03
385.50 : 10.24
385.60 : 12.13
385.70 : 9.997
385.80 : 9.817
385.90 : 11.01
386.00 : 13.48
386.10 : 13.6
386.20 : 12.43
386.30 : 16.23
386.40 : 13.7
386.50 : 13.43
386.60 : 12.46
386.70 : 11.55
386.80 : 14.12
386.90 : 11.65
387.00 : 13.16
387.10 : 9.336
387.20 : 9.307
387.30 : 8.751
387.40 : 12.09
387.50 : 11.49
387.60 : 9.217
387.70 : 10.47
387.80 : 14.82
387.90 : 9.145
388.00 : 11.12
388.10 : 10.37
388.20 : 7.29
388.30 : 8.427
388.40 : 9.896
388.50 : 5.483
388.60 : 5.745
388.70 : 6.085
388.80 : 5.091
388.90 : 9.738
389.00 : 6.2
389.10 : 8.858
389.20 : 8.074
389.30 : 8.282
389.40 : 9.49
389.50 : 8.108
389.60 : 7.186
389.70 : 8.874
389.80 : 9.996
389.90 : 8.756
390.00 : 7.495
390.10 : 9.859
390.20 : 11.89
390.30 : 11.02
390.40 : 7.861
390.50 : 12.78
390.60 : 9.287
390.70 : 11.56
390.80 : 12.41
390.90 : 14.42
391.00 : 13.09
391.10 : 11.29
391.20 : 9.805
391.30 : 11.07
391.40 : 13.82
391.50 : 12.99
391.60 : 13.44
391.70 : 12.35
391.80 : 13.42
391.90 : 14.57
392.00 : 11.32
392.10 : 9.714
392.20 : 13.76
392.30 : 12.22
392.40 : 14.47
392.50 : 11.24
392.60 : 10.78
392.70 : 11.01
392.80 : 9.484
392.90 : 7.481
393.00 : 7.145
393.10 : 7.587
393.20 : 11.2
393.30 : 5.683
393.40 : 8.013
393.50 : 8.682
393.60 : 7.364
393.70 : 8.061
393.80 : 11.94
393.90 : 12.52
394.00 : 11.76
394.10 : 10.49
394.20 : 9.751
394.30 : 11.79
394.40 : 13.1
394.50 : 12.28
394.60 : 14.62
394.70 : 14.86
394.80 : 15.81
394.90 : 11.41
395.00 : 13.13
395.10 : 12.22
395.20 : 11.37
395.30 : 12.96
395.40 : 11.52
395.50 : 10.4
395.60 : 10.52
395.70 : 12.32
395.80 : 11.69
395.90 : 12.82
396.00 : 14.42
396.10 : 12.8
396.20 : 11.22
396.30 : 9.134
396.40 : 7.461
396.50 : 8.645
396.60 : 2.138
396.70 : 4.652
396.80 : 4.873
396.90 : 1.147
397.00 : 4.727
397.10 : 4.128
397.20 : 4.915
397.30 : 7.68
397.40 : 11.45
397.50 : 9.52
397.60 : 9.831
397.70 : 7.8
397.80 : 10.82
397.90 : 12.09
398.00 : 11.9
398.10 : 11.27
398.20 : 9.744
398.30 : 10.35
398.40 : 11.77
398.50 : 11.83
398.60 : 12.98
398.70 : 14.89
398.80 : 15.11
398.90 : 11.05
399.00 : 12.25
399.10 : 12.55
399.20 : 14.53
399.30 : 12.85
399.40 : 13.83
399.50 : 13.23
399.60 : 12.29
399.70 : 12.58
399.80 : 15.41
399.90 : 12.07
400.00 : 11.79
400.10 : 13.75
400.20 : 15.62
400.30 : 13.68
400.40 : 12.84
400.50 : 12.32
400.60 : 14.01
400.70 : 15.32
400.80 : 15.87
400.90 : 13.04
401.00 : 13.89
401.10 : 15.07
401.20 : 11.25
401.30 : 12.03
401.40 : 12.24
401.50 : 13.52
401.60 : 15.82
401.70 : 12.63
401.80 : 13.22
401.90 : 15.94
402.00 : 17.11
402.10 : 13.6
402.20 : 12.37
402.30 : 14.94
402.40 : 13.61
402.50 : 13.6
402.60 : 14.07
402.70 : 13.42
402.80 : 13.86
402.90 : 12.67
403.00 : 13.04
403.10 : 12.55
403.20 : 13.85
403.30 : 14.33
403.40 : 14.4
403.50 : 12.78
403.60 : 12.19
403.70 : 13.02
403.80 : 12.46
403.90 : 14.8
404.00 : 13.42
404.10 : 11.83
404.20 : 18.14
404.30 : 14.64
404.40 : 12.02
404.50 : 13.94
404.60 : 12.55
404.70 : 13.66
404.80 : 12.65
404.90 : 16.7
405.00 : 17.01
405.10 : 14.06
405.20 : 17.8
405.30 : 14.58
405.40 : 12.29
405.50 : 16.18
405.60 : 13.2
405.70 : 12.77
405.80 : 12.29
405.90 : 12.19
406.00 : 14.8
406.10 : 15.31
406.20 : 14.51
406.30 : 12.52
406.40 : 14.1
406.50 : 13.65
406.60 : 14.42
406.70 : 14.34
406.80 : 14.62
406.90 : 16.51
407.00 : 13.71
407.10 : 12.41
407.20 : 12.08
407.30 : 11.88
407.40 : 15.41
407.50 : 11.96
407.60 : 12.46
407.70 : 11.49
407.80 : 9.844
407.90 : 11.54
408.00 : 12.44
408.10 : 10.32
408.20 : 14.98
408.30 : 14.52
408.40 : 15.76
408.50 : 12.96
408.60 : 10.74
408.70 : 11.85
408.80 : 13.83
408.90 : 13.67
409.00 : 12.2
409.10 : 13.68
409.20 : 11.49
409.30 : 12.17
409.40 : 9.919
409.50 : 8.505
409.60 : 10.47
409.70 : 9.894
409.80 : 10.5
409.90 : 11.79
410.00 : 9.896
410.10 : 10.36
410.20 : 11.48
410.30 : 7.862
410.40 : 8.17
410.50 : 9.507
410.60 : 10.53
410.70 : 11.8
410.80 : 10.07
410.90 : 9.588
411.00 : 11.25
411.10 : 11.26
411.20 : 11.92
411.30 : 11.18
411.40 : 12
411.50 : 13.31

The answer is 1.3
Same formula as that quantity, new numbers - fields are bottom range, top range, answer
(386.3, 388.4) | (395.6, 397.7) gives 0.78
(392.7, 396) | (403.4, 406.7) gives 1.34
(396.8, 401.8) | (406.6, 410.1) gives 1.09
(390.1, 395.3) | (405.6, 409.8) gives 1.21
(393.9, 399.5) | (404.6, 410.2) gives 1.27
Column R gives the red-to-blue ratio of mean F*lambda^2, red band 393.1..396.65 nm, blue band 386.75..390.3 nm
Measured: 1.2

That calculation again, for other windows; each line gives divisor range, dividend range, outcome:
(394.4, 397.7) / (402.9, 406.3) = 1.47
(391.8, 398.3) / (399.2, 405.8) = 1.40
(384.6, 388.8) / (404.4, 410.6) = 1.32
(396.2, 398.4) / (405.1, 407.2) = 1.84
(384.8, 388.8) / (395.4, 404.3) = 1.20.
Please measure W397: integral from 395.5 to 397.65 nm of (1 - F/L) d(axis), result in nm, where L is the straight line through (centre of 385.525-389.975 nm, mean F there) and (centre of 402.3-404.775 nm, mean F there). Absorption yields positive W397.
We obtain 0.64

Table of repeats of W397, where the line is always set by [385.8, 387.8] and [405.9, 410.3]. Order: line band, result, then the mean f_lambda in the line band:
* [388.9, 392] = 0.38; 10.6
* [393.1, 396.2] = 0.19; 11.4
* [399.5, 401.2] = -0.18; 13.6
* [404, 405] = -0.14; 14.1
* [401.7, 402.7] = -0.14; 14.1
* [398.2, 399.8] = -0.06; 12.8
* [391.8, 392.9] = 0.04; 11.7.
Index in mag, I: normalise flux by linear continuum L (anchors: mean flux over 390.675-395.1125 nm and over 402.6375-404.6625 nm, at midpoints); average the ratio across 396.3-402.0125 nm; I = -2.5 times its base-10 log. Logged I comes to 0.11 mag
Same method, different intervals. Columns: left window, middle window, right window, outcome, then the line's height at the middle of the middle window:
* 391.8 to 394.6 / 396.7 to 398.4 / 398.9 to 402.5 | 0.44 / 12.3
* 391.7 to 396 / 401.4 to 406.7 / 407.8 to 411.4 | -0.22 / 11.3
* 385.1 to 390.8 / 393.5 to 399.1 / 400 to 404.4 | 0.17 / 12.3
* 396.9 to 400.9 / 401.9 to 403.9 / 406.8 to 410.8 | -0.16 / 11.7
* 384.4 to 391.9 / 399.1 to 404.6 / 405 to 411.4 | -0.15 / 11.8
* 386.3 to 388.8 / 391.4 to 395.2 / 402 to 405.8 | 0.03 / 11.6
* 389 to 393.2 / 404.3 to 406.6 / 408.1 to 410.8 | -0.24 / 11.3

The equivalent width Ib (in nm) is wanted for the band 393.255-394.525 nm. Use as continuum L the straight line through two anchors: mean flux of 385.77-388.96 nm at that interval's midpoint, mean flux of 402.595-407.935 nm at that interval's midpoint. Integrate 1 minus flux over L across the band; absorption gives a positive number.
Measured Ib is 0.179 nm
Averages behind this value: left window 10.6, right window 13.6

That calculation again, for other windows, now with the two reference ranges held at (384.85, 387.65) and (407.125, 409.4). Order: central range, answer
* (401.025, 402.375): -0.17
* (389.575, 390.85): 0.19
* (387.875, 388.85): 0.32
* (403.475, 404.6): -0.11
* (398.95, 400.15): -0.09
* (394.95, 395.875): 0.01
